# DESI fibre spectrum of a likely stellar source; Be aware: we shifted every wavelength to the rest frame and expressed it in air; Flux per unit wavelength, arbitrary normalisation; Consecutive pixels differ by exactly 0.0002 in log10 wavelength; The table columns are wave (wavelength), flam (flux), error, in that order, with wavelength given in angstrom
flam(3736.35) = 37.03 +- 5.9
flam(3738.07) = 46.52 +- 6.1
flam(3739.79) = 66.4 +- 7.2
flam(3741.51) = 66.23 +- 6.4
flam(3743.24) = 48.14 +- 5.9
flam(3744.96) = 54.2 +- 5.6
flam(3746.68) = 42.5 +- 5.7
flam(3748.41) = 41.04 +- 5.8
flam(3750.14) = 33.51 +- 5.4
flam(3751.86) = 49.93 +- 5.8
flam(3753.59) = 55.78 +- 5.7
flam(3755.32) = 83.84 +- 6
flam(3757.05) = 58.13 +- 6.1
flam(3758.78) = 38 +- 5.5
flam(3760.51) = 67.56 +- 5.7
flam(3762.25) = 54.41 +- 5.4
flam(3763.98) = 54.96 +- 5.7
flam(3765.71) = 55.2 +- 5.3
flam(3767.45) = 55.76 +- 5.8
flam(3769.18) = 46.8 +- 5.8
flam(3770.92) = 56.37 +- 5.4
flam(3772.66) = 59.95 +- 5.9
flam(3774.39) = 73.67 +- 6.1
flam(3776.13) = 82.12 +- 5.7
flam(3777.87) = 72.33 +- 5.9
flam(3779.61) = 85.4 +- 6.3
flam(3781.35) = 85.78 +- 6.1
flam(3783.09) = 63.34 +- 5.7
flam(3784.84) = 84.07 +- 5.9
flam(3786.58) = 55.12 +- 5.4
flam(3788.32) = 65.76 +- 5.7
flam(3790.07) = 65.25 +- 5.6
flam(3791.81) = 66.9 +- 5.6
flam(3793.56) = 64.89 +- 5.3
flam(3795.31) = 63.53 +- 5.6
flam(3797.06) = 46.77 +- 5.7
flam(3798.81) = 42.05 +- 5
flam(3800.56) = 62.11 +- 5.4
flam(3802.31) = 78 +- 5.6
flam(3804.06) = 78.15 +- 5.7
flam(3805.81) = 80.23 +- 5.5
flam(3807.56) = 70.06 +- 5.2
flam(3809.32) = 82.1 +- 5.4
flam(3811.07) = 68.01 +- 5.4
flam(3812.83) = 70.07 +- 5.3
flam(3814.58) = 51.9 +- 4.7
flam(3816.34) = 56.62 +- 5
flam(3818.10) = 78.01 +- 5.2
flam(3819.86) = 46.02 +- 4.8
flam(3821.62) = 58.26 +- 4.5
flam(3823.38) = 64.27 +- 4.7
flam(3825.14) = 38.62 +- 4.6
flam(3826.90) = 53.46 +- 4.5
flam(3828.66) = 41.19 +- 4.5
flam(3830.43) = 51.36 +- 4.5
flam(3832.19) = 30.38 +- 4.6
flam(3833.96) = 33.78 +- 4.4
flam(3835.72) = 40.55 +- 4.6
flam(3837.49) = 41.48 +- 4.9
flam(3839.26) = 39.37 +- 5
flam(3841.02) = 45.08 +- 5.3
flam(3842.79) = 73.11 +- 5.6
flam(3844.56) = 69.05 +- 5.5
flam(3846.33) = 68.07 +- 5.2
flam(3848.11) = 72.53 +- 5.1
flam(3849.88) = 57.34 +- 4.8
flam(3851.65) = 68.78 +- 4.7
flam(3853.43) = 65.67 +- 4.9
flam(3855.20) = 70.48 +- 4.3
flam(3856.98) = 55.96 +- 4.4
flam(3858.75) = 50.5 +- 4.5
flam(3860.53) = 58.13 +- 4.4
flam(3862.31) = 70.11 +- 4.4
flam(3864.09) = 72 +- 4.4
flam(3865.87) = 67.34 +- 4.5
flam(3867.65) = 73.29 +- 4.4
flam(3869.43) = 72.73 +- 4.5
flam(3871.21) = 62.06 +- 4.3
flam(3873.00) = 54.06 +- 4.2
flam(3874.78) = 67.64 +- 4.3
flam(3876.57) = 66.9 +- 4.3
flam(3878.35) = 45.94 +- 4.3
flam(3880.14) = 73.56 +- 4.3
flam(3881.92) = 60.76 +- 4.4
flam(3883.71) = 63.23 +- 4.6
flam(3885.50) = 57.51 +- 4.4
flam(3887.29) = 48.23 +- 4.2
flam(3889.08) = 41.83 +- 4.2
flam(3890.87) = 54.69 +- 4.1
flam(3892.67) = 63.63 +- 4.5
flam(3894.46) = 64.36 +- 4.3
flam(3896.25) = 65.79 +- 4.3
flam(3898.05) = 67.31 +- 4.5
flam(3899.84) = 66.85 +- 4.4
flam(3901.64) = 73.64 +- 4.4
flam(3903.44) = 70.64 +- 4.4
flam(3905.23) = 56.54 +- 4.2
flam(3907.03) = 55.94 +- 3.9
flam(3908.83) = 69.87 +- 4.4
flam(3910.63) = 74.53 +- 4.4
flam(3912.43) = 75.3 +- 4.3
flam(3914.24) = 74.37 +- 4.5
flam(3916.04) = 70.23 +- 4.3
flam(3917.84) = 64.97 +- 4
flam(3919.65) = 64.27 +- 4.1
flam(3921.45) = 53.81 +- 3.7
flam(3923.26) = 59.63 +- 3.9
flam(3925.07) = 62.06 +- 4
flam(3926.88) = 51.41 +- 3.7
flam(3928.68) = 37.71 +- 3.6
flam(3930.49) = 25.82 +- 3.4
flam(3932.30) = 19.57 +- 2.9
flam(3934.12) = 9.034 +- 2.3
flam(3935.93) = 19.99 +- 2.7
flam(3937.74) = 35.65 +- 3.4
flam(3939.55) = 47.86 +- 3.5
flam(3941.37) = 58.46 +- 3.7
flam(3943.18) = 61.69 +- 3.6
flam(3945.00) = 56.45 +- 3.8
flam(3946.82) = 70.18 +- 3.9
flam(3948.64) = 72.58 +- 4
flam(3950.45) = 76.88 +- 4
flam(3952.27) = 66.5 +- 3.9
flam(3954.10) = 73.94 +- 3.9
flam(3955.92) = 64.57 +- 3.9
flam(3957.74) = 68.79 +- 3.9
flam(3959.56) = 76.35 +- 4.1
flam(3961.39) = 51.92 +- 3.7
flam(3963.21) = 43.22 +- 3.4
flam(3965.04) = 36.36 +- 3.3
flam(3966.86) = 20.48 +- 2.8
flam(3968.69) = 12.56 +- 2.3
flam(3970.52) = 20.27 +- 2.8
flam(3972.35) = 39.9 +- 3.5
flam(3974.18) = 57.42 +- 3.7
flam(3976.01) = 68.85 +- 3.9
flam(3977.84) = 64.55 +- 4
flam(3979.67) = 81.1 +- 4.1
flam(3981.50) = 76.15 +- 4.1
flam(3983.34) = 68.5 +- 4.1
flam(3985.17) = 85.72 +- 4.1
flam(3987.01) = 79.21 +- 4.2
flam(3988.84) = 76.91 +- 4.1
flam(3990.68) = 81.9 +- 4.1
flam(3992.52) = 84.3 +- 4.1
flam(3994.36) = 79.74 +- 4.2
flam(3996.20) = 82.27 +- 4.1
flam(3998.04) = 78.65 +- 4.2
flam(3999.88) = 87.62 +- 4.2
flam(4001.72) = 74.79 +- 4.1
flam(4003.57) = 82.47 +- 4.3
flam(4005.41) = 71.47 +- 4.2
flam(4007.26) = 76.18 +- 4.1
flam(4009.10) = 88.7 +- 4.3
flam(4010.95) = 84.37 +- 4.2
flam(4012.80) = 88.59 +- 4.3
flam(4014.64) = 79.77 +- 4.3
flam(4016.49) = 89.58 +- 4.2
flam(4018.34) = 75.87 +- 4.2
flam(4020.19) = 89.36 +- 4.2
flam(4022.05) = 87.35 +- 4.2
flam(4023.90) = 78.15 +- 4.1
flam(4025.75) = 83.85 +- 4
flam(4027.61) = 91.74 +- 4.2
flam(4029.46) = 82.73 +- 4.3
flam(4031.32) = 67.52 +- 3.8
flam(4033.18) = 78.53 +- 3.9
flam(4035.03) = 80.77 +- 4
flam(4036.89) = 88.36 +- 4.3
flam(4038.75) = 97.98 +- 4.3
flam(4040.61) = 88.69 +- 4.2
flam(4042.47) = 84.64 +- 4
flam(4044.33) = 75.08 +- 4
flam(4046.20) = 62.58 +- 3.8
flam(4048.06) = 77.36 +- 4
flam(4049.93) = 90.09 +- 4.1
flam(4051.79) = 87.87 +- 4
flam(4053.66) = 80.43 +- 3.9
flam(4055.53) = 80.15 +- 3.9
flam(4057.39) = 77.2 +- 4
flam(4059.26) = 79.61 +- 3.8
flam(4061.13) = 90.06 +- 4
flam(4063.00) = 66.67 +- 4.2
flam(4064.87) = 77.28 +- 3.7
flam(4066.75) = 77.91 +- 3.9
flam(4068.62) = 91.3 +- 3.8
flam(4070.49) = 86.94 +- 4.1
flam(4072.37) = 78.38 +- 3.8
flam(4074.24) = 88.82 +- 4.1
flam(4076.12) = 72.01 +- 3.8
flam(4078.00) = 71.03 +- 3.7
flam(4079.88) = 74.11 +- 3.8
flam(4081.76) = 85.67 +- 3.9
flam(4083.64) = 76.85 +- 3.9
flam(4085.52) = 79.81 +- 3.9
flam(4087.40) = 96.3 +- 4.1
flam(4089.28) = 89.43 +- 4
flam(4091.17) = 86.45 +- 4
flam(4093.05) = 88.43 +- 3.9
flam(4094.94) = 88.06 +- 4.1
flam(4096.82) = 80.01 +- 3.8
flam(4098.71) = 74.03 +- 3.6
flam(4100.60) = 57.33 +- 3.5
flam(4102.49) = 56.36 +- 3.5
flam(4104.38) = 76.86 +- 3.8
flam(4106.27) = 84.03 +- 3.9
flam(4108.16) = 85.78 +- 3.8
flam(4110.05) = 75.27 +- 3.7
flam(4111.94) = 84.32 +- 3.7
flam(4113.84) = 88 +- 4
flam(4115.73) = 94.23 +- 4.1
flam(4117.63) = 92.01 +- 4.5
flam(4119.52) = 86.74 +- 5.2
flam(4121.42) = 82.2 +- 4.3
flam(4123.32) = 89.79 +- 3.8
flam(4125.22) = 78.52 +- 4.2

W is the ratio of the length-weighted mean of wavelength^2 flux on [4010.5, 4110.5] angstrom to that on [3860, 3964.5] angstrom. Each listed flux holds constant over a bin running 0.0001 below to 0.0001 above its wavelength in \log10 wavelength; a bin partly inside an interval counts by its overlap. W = 1.5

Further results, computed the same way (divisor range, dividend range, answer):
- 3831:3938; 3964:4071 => 1.41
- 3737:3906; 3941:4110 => 1.38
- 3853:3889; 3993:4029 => 1.43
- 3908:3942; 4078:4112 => 1.70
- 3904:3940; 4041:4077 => 1.67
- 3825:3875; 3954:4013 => 1.25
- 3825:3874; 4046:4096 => 1.59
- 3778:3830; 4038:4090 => 1.45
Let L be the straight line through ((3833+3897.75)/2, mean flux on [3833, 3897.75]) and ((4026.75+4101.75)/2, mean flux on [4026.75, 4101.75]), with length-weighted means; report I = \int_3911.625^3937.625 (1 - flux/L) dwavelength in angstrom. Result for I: 6.8 angstrom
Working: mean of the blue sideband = 59.9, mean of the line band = 48.6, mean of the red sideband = 81.1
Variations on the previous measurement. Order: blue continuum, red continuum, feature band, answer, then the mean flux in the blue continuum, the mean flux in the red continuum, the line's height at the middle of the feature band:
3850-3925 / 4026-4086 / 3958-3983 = 7.40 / 63.7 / 80.9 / 72.2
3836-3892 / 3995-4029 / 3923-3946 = 9.58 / 60.7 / 82.8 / 71.2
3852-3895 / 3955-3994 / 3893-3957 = 2.85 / 61.7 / 60.3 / 61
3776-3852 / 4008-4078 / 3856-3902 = 3.49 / 61.3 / 82.2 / 67.2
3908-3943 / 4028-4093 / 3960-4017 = -1.67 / 51.4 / 81.6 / 65.5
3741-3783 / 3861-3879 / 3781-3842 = 3.14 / 59.3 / 65.3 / 62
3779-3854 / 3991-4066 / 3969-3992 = 3.44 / 60.8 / 81.7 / 77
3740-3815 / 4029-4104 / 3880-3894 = 2.41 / 62.5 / 80.3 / 69.2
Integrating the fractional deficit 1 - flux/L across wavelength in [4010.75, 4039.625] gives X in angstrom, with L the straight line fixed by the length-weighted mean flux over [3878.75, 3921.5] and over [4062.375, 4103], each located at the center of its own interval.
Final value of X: -3.6 angstrom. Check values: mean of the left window 63.8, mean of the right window 79.6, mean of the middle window 84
